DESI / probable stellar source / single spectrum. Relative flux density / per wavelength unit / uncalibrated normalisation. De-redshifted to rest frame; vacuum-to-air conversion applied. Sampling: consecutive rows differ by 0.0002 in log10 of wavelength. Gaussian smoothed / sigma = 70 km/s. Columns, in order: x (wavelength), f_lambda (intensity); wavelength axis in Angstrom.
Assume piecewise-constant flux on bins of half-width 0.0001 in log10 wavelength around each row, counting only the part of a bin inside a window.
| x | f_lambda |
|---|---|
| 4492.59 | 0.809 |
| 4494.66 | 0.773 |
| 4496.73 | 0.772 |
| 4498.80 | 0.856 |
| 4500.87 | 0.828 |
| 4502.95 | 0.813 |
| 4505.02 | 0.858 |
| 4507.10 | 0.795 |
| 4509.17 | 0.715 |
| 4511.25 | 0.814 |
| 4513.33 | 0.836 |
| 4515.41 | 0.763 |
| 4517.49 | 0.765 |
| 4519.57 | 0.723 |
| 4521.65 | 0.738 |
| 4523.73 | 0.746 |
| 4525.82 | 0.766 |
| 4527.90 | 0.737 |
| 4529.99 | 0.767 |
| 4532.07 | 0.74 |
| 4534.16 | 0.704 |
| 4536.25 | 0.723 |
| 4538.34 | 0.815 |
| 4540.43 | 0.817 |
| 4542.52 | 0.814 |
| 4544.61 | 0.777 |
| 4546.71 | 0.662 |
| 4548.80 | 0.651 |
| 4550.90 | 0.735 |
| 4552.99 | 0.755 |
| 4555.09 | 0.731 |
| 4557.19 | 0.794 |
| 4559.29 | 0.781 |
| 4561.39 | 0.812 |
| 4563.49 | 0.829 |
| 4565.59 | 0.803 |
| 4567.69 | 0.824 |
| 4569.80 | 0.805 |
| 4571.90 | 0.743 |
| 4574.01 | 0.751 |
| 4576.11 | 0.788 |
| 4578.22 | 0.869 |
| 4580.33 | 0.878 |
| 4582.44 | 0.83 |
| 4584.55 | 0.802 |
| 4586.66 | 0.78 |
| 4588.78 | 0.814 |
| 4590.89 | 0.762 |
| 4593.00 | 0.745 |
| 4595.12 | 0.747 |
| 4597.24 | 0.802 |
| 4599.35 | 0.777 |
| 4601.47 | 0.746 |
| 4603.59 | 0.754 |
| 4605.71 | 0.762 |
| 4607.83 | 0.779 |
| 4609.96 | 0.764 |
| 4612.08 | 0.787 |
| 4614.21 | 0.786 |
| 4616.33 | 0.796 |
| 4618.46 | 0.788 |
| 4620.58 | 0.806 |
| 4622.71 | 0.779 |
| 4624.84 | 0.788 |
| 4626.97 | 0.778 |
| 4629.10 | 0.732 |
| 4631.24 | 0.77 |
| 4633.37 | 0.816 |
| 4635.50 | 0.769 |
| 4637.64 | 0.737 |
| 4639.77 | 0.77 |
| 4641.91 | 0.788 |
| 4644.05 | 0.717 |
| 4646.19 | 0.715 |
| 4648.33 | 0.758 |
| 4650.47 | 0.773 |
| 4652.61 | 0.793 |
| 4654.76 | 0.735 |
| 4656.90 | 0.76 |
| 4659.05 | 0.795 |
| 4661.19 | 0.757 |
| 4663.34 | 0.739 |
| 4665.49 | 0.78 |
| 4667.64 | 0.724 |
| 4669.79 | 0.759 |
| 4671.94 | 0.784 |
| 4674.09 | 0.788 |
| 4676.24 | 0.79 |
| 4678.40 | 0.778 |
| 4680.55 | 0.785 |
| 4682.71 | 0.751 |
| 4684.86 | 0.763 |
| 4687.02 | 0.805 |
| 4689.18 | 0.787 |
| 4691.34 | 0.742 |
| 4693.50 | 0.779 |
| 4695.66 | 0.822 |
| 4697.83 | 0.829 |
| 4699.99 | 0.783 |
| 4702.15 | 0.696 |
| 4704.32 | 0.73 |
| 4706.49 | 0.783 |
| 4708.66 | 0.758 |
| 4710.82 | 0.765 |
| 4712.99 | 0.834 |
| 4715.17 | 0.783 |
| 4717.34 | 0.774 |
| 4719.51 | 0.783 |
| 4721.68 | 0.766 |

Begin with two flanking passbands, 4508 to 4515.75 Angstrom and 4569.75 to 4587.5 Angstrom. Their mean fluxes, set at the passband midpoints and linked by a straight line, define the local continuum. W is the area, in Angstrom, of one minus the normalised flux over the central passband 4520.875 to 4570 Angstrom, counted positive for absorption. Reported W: 1.97 Angstrom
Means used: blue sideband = 0.784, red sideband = 0.806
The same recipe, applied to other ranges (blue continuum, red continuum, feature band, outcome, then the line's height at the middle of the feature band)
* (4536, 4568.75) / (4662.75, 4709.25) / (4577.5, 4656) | -0.7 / 0.771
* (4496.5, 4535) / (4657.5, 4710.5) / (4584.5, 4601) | 0.0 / 0.774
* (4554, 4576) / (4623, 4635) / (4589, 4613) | 0.4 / 0.781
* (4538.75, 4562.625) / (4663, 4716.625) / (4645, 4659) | 0.2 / 0.77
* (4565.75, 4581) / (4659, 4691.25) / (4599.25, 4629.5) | 0.6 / 0.792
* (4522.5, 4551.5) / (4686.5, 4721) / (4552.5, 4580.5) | -1.6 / 0.752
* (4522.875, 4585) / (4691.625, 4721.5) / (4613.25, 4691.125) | 0.6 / 0.776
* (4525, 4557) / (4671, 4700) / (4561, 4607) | -2.0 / 0.759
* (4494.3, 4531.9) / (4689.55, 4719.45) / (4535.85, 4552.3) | 0.6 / 0.78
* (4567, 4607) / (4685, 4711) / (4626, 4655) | 0.7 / 0.781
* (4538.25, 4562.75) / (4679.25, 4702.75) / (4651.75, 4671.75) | 0.4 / 0.775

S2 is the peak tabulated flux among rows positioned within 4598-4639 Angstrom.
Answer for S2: 0.816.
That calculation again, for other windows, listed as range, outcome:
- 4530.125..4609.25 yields 0.878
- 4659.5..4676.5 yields 0.79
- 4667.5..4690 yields 0.805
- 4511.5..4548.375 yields 0.836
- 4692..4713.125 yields 0.834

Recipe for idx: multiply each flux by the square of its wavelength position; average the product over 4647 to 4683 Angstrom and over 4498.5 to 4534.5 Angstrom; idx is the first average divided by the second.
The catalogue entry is 1.06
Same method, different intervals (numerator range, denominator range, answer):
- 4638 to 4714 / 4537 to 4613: 1.03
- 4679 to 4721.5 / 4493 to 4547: 1.08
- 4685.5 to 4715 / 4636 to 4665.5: 1.05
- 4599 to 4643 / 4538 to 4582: 1.02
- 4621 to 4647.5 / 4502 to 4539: 1.05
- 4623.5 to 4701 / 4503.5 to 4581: 1.05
